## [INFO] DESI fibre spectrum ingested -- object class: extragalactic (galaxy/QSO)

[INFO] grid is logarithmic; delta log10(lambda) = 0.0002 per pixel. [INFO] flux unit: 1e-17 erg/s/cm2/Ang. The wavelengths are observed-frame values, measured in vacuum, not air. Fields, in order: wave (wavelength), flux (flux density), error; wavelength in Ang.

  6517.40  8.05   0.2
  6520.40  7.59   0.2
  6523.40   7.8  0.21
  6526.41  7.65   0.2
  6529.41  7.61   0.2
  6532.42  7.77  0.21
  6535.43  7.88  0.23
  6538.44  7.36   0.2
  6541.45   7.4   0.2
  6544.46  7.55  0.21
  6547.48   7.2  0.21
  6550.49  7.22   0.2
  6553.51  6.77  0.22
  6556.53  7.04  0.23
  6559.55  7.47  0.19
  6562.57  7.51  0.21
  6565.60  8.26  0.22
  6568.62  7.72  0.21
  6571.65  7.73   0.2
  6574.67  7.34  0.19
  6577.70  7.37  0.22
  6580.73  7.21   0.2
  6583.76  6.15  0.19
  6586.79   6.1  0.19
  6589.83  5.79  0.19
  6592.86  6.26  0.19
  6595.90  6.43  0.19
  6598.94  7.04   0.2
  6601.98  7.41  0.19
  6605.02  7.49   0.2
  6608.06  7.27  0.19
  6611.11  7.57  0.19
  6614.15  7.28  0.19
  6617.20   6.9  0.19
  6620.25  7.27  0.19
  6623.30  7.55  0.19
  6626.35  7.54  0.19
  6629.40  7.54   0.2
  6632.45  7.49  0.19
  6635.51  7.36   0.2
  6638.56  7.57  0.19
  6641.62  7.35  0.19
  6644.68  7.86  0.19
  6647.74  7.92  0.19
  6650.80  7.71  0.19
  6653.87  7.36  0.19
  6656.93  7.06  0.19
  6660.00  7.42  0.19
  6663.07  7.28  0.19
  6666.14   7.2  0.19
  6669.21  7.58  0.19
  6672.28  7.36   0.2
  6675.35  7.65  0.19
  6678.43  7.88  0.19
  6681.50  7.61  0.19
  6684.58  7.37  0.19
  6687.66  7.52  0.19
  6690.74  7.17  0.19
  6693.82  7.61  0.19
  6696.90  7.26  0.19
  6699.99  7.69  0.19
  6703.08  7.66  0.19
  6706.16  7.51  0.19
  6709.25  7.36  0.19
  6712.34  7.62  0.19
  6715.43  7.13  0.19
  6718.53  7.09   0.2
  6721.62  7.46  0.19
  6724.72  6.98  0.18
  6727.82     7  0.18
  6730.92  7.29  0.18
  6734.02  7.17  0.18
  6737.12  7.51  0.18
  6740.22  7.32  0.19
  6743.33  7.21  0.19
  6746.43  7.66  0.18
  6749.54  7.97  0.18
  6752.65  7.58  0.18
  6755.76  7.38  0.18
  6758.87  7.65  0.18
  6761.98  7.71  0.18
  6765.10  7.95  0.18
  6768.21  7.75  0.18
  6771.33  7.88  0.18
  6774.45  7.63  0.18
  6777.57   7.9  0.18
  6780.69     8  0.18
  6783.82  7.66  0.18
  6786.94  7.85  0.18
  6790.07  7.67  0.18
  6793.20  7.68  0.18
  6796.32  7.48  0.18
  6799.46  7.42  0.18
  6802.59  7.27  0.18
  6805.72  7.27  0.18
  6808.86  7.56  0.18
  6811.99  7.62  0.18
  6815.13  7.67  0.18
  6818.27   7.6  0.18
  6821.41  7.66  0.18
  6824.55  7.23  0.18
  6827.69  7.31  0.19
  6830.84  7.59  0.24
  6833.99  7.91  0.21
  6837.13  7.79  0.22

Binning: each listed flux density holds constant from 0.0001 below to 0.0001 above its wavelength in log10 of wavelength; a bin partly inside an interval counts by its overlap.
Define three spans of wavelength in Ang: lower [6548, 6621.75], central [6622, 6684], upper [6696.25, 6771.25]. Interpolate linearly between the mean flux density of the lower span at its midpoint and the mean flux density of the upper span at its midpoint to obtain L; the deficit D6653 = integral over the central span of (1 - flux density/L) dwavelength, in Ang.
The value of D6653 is -2.0 Ang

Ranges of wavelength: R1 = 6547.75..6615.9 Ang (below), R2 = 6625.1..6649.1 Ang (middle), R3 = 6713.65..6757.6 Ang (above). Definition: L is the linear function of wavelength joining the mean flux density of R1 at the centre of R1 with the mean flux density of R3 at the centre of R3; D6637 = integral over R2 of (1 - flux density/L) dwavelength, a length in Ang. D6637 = -1.28 Ang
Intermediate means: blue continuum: 7.11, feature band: 7.58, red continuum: 7.34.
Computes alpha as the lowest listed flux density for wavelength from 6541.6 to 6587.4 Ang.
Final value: 6.1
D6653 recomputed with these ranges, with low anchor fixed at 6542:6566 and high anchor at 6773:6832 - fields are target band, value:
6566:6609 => 2.27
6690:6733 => 0.84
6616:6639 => 0.02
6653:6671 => 0.31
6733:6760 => 0.10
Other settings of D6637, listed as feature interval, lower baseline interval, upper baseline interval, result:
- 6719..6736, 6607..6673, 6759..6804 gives 0.9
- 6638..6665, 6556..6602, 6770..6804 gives -0.9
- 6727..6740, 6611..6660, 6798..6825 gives 0.4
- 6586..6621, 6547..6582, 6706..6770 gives 2.4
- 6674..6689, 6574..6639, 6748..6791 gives -0.4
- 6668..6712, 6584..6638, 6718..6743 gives -2.1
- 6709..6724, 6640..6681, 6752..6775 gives 0.6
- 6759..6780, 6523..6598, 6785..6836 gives -0.9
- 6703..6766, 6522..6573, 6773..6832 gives 1.2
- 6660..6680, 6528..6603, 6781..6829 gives -0.4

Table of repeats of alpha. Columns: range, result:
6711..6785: 6.98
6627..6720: 7.06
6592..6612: 6.26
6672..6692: 7.17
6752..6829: 7.23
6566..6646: 5.79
